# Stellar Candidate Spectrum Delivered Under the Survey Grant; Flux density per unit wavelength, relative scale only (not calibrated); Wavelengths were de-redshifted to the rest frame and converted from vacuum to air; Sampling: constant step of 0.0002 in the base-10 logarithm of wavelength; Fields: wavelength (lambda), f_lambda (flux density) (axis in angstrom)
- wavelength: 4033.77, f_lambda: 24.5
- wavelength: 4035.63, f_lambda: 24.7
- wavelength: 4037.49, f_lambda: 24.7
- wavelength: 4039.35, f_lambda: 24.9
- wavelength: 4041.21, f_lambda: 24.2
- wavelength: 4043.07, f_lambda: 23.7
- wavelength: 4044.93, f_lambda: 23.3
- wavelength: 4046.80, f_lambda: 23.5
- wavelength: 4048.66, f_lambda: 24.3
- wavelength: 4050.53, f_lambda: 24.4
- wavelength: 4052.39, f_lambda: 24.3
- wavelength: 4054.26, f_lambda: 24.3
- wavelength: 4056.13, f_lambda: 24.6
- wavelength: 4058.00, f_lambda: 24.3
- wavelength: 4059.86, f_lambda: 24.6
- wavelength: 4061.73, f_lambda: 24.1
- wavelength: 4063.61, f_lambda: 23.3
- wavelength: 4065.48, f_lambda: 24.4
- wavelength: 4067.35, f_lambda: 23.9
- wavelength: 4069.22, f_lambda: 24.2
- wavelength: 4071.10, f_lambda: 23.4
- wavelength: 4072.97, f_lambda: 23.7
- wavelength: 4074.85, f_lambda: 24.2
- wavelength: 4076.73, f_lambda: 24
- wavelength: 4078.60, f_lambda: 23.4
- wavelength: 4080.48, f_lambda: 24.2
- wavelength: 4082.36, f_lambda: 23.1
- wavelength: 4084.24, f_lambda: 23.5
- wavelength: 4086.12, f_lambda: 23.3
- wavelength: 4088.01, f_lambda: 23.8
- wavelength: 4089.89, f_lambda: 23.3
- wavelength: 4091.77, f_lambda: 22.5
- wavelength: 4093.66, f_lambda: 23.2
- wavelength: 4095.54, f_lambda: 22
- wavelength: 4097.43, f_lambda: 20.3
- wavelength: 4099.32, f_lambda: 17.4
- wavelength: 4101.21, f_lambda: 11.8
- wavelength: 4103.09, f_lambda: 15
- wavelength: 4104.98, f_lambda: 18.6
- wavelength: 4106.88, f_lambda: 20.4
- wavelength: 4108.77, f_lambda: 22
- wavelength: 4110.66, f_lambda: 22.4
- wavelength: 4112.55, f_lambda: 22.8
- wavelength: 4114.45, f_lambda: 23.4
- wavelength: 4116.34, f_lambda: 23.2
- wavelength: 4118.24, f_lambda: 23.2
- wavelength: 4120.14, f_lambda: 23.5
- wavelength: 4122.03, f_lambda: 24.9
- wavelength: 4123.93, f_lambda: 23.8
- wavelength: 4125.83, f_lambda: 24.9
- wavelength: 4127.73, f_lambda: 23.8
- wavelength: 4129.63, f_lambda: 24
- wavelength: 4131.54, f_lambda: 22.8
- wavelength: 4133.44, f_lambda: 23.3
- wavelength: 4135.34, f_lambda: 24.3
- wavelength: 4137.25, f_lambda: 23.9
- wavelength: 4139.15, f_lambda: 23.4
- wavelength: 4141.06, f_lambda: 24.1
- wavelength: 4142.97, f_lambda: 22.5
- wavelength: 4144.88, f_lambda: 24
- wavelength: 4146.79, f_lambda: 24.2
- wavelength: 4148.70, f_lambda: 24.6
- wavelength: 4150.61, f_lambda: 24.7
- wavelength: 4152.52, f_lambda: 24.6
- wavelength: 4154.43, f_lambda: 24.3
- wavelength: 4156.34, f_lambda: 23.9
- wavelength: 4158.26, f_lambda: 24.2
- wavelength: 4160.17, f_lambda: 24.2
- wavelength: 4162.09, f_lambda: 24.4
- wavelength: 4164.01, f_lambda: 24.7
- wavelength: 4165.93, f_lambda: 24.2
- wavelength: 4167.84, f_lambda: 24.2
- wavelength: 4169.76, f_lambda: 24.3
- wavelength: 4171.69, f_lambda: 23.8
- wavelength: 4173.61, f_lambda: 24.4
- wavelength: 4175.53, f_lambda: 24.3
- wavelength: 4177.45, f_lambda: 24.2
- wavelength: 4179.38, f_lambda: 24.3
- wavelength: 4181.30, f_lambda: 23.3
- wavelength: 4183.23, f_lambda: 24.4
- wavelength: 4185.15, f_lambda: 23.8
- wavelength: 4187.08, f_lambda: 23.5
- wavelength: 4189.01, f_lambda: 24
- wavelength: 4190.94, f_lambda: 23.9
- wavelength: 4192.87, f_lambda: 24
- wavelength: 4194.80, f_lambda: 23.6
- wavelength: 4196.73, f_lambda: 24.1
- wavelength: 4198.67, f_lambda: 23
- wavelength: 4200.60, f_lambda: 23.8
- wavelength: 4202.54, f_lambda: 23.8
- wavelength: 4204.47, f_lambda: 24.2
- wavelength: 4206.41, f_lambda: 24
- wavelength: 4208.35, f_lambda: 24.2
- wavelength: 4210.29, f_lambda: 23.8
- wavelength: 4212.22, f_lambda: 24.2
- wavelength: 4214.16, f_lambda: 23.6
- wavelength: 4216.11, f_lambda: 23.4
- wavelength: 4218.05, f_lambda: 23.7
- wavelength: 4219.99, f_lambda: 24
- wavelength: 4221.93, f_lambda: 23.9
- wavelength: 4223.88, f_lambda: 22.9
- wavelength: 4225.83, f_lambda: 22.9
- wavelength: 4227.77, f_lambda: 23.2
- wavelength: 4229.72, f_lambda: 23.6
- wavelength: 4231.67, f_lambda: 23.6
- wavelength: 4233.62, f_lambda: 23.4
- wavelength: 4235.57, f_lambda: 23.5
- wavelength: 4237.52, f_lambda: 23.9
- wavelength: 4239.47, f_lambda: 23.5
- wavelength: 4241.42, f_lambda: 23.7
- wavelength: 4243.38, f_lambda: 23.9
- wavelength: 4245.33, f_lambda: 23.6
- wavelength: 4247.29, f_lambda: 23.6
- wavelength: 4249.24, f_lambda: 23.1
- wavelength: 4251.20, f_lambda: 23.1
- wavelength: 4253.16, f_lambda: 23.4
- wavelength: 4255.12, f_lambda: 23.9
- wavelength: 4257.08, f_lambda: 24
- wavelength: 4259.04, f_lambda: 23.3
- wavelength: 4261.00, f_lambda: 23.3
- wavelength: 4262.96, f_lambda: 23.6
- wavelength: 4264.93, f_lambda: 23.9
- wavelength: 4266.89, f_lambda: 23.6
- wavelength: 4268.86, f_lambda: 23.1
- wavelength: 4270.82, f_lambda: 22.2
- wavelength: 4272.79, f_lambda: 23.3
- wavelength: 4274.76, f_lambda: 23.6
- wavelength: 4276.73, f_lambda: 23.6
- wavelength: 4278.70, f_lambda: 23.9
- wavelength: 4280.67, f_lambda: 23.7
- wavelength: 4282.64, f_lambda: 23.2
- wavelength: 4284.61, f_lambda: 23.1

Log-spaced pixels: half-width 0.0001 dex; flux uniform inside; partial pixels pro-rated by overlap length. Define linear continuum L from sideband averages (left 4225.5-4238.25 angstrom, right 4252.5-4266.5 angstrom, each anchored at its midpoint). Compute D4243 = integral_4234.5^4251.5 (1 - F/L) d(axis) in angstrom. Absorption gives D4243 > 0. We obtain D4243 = -0.02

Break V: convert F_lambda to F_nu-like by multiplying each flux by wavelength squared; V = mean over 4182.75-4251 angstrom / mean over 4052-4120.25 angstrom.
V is 1.12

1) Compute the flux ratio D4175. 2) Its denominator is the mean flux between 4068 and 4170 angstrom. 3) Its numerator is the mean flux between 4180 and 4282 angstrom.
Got 1.0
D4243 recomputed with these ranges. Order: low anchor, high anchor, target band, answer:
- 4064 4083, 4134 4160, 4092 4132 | 3.9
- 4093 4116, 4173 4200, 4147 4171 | -1.9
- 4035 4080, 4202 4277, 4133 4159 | -0.2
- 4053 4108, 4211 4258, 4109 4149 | -1.5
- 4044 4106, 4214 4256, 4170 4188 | -0.6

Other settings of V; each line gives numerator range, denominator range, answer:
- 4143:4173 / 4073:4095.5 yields 1.07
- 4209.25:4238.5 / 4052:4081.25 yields 1.06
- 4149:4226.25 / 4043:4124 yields 1.11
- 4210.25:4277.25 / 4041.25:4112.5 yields 1.13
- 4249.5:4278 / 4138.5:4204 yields 1.02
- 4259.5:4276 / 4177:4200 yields 1.02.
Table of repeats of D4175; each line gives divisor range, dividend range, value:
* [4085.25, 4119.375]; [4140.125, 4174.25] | 1.15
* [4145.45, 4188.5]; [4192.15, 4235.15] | 0.98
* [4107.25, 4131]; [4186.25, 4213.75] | 1.02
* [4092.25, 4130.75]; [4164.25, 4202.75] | 1.11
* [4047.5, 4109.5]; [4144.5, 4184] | 1.08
